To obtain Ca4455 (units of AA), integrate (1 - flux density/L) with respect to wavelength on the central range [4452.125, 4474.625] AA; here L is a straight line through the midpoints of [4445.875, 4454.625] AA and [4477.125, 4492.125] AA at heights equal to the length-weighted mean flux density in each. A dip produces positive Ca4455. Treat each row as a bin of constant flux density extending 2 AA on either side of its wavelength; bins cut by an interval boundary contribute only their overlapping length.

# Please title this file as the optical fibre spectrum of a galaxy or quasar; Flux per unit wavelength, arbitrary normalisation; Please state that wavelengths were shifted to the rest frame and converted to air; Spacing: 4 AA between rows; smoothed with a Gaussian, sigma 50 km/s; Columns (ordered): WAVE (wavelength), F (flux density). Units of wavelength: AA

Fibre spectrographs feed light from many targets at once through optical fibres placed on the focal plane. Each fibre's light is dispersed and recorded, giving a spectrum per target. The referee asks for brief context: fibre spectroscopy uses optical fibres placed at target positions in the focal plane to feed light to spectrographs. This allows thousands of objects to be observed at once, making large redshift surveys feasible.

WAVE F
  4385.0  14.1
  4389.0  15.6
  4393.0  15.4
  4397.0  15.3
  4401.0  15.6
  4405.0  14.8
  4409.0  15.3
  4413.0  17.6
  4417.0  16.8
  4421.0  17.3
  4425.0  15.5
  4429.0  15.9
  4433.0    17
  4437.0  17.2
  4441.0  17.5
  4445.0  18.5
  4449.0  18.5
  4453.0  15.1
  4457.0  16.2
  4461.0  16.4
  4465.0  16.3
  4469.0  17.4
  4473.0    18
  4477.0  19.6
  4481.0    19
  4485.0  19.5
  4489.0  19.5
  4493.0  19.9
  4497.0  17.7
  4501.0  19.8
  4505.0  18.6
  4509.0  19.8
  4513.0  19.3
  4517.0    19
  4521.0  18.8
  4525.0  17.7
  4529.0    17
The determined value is 1.71 AA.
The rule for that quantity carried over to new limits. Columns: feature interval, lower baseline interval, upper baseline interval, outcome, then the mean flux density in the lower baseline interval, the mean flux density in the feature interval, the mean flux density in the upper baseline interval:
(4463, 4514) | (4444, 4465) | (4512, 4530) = -3.4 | 16.8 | 18.8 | 18.4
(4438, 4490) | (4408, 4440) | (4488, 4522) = 0.4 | 16.6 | 17.8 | 19.2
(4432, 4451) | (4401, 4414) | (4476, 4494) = -0.4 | 15.7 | 17.8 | 19.5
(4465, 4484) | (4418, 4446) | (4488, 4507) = 0.0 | 16.9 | 18.3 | 19.1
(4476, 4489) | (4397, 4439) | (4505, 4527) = -1.0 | 16.3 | 19.4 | 18.9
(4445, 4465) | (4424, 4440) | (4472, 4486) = 1.2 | 16.5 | 16.7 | 19.1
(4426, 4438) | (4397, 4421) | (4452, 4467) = -0.4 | 16.1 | 16.6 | 16.1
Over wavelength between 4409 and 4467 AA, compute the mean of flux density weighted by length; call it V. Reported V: 16.8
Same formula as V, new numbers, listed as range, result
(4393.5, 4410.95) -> 15.3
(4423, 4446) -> 16.9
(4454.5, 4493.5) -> 18.1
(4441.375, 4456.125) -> 17.3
